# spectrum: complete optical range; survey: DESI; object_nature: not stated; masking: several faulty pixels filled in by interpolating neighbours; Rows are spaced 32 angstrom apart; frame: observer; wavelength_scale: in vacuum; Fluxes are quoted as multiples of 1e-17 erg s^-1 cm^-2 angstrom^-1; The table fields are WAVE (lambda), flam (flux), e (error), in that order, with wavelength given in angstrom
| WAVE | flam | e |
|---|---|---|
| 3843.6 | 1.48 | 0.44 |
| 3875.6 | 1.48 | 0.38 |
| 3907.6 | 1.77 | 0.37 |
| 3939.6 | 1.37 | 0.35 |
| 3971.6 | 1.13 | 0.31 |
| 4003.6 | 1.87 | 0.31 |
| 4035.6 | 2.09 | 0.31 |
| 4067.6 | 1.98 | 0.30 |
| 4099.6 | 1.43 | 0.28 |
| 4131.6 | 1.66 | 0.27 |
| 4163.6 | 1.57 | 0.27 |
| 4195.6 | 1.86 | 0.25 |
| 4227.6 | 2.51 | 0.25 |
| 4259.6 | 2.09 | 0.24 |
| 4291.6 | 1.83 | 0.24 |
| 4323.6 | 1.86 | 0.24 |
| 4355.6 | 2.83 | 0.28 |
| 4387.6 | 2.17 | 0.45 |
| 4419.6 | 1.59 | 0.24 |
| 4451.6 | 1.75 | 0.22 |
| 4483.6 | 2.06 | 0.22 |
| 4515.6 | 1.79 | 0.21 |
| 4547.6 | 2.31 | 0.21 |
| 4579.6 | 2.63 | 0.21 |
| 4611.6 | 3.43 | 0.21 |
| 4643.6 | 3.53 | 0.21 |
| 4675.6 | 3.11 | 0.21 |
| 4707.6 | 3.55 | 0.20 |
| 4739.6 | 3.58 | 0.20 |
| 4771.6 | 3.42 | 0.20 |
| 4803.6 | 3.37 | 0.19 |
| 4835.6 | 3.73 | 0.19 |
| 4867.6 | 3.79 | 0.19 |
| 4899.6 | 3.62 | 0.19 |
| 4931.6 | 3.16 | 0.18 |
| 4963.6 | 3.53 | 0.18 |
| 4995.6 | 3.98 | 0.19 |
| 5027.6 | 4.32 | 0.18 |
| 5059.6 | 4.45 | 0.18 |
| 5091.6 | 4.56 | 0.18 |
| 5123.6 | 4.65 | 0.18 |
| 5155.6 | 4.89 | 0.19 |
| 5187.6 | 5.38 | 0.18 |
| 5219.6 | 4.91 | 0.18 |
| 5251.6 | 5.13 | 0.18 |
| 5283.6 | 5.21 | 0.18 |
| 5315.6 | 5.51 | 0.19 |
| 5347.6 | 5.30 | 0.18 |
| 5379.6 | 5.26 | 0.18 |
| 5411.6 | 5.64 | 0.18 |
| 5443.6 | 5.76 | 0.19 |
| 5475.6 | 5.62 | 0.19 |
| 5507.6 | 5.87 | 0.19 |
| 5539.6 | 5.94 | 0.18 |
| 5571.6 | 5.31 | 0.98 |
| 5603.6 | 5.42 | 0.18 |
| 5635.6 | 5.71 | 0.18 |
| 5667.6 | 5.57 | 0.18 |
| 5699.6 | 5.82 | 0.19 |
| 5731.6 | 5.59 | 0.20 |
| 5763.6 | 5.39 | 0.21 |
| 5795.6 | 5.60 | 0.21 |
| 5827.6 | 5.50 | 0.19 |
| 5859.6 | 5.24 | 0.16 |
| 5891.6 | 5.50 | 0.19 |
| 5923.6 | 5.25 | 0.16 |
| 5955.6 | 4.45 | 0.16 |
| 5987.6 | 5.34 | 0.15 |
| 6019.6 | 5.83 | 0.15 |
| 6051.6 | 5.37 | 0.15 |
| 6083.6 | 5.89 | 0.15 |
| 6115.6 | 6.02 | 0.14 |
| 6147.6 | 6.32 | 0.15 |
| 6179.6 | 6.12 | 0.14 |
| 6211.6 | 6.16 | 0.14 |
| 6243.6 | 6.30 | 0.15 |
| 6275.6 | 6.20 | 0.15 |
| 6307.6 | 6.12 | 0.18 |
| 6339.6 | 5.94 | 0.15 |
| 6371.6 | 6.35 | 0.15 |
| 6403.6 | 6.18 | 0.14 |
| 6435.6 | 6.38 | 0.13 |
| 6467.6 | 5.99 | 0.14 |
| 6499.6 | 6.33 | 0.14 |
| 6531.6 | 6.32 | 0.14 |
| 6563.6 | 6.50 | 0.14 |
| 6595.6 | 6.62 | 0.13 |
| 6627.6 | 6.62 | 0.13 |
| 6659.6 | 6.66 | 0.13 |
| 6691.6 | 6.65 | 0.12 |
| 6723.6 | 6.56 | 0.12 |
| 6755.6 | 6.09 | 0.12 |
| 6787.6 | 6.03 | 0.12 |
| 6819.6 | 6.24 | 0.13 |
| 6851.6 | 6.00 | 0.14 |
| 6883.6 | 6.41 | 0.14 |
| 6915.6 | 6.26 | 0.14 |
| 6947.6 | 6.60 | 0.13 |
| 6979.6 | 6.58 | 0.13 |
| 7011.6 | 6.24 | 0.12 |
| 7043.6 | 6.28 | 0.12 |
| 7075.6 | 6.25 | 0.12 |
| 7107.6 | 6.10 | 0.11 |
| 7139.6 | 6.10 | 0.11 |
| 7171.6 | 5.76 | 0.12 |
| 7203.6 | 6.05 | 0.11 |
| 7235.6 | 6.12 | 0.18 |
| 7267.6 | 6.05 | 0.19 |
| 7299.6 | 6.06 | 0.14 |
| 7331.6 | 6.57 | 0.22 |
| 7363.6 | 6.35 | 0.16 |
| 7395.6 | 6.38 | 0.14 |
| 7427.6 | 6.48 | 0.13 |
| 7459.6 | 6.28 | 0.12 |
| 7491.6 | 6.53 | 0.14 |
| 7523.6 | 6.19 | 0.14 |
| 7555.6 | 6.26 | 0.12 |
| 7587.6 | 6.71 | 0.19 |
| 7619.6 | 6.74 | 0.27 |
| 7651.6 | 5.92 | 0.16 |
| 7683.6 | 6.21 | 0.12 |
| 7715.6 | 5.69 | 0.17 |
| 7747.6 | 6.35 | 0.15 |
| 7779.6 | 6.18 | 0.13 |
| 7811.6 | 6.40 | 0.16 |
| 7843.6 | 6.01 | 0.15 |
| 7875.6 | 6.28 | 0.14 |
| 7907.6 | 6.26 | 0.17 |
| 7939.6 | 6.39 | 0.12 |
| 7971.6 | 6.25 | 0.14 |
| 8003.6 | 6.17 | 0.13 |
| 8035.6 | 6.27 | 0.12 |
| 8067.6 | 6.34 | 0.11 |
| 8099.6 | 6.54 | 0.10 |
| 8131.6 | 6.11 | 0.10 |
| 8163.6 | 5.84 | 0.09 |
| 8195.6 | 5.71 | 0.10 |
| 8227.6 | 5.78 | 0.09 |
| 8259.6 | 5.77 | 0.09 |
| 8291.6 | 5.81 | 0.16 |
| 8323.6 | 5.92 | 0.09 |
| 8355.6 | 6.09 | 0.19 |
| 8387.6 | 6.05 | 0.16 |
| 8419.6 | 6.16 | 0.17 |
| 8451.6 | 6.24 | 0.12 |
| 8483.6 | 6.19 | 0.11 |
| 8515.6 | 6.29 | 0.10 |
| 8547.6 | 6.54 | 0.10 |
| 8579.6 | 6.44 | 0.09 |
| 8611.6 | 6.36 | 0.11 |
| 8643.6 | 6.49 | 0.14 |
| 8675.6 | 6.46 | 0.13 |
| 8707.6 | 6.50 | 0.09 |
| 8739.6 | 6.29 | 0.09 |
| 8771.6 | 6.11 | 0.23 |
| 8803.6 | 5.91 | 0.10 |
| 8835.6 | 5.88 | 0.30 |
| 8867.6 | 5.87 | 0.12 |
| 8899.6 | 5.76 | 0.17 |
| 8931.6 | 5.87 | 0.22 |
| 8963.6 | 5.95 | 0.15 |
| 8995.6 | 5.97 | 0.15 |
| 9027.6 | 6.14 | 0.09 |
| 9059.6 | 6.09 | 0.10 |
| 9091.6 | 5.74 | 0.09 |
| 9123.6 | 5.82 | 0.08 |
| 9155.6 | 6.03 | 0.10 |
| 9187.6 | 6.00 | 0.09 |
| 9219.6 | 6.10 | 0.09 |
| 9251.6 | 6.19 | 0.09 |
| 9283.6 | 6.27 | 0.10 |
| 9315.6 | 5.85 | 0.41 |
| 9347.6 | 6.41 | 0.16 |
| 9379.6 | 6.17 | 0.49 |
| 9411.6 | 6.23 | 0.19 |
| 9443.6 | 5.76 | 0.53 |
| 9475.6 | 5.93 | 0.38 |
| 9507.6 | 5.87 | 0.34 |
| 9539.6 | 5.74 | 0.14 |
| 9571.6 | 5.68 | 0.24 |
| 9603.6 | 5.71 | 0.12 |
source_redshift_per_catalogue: 0.15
